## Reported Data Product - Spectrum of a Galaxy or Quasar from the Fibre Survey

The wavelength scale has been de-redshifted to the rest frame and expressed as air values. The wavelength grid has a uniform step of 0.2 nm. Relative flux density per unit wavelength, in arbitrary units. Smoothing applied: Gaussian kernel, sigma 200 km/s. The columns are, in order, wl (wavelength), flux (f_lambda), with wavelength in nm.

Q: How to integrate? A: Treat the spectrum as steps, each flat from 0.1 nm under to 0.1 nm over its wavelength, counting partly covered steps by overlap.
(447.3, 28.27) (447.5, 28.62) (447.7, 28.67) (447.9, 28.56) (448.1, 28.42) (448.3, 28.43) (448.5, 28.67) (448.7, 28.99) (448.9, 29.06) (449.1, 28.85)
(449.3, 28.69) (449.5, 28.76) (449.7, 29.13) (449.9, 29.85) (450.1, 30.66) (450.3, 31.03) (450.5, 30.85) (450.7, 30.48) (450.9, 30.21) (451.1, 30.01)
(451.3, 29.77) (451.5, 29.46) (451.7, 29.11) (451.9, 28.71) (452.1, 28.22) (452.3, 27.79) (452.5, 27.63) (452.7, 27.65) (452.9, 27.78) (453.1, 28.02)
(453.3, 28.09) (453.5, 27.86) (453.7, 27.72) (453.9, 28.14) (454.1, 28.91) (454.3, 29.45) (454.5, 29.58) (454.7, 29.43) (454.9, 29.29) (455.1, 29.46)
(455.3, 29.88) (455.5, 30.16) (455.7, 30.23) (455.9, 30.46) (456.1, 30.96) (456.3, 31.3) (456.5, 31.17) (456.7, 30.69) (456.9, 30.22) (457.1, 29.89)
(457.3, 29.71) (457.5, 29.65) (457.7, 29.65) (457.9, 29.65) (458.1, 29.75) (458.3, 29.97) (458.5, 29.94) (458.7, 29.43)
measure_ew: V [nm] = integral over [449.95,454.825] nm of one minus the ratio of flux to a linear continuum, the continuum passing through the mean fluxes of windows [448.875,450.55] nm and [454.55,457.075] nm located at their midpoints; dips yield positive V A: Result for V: 0.14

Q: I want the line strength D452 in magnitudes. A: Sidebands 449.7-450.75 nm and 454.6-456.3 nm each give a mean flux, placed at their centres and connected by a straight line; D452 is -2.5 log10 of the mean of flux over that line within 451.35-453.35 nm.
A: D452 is 0.07 mag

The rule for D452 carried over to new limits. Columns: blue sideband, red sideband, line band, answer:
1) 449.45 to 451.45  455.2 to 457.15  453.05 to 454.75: 0.07 mag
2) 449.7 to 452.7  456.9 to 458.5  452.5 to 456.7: 0.01 mag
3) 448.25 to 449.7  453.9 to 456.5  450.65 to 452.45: 0.00 mag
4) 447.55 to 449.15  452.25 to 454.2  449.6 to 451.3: -0.07 mag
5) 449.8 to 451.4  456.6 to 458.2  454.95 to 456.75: -0.02 mag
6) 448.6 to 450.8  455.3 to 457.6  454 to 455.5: 0.03 mag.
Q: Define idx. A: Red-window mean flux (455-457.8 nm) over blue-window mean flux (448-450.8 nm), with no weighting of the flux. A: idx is 1.03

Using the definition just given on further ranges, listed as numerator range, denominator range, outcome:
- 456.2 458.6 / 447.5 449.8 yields 1.05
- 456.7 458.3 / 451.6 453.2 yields 1.06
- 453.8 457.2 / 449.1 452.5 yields 1.02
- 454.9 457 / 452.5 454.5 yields 1.08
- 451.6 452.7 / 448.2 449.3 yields 0.98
